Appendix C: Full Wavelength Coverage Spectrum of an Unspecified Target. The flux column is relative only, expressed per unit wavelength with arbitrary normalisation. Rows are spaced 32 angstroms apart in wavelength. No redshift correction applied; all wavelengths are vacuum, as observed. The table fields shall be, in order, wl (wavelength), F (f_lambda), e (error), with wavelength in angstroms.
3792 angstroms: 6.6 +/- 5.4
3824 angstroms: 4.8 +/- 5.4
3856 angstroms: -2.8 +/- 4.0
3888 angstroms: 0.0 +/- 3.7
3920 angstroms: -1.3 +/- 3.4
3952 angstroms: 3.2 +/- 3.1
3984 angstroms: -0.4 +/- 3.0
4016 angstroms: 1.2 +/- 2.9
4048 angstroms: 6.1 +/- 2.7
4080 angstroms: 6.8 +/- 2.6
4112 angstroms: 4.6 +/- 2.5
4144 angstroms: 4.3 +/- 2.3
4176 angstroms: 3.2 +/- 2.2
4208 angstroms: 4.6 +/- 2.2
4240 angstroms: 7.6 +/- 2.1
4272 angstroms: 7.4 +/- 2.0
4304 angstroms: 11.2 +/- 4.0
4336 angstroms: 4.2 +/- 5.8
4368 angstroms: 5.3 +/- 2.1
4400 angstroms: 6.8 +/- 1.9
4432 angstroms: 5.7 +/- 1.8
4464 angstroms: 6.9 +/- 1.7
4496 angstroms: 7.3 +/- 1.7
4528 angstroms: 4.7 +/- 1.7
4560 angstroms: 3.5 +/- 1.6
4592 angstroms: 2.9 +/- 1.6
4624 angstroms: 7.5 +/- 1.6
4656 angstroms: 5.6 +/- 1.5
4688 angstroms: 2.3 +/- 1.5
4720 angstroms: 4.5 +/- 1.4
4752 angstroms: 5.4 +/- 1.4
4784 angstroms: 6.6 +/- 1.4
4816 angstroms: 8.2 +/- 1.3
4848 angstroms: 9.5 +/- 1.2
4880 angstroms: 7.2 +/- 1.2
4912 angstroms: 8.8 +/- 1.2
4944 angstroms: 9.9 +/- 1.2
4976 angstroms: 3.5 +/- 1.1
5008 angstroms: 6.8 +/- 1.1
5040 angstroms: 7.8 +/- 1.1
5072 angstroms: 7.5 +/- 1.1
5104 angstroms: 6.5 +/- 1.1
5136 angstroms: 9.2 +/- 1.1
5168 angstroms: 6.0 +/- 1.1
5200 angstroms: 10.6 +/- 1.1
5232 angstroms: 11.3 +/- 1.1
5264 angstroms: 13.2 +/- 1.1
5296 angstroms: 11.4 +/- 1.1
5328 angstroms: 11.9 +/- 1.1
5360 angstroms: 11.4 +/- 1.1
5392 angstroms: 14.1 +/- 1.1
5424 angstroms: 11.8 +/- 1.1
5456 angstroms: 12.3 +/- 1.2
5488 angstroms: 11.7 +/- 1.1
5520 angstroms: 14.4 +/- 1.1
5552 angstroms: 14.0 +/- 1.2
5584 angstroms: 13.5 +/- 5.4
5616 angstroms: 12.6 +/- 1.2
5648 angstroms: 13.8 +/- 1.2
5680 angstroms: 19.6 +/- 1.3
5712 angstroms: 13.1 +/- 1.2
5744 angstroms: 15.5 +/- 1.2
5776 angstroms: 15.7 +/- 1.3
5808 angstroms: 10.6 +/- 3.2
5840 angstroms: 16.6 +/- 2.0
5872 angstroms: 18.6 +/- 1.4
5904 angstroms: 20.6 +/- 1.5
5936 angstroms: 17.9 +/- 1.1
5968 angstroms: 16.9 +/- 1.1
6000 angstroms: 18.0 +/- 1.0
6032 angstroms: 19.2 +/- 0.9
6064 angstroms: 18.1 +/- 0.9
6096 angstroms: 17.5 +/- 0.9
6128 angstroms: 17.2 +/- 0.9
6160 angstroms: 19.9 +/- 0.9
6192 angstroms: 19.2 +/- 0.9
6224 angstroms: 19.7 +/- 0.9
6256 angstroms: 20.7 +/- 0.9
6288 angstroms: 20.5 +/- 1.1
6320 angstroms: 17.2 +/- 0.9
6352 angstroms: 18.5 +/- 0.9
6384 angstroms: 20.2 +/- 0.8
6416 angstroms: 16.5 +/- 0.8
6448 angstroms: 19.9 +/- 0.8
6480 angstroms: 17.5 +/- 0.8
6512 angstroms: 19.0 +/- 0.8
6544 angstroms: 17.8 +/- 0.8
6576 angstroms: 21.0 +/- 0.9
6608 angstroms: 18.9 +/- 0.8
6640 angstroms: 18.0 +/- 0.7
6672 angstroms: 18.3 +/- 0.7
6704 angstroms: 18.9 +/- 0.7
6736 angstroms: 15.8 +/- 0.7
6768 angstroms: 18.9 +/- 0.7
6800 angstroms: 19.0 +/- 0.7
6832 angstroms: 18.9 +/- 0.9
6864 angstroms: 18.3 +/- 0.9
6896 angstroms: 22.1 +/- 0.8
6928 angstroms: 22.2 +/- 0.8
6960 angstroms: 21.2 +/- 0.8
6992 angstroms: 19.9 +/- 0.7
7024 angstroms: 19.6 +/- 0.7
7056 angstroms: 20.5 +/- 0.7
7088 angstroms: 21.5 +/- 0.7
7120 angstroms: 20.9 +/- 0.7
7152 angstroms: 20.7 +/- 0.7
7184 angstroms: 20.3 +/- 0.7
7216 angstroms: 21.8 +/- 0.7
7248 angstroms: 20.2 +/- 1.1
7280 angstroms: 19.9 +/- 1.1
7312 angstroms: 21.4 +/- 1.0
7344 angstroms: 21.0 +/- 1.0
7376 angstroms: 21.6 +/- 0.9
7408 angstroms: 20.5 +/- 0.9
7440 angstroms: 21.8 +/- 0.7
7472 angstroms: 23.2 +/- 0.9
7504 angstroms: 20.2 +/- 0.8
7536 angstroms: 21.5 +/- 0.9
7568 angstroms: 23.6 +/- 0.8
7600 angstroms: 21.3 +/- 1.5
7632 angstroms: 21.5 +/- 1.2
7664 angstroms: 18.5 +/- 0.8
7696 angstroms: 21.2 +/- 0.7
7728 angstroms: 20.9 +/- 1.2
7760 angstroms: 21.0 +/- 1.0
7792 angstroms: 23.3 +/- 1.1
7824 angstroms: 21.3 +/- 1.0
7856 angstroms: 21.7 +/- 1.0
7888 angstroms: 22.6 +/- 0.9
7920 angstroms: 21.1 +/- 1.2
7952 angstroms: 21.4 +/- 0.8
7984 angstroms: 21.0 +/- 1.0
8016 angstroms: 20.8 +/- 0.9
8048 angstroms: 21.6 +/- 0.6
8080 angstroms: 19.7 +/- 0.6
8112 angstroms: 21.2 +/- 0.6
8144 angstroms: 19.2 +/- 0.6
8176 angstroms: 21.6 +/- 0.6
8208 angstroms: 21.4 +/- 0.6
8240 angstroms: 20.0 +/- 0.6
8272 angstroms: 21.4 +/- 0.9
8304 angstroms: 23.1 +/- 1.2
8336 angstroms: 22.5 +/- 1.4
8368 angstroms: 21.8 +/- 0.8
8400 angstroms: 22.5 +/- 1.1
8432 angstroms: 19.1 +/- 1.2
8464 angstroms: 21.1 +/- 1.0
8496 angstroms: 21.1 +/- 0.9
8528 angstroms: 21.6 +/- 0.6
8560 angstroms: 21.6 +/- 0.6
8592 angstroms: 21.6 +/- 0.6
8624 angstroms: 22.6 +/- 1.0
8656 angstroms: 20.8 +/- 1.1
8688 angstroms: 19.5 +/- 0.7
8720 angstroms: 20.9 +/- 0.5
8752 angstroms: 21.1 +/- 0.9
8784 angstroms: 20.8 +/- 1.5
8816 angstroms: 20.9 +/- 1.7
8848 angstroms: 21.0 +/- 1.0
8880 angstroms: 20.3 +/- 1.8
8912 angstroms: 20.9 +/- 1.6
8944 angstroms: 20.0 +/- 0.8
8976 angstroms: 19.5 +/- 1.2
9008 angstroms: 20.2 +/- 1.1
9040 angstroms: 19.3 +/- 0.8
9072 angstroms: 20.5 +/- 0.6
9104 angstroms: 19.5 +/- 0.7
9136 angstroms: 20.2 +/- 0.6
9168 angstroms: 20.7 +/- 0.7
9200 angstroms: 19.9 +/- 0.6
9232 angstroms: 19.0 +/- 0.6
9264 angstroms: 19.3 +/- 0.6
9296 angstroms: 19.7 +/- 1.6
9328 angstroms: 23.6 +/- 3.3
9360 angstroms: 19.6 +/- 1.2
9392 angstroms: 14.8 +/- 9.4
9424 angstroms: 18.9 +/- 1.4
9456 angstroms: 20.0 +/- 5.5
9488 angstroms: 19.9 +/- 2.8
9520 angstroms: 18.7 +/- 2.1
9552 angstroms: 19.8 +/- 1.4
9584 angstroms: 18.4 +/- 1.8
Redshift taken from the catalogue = 0.30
